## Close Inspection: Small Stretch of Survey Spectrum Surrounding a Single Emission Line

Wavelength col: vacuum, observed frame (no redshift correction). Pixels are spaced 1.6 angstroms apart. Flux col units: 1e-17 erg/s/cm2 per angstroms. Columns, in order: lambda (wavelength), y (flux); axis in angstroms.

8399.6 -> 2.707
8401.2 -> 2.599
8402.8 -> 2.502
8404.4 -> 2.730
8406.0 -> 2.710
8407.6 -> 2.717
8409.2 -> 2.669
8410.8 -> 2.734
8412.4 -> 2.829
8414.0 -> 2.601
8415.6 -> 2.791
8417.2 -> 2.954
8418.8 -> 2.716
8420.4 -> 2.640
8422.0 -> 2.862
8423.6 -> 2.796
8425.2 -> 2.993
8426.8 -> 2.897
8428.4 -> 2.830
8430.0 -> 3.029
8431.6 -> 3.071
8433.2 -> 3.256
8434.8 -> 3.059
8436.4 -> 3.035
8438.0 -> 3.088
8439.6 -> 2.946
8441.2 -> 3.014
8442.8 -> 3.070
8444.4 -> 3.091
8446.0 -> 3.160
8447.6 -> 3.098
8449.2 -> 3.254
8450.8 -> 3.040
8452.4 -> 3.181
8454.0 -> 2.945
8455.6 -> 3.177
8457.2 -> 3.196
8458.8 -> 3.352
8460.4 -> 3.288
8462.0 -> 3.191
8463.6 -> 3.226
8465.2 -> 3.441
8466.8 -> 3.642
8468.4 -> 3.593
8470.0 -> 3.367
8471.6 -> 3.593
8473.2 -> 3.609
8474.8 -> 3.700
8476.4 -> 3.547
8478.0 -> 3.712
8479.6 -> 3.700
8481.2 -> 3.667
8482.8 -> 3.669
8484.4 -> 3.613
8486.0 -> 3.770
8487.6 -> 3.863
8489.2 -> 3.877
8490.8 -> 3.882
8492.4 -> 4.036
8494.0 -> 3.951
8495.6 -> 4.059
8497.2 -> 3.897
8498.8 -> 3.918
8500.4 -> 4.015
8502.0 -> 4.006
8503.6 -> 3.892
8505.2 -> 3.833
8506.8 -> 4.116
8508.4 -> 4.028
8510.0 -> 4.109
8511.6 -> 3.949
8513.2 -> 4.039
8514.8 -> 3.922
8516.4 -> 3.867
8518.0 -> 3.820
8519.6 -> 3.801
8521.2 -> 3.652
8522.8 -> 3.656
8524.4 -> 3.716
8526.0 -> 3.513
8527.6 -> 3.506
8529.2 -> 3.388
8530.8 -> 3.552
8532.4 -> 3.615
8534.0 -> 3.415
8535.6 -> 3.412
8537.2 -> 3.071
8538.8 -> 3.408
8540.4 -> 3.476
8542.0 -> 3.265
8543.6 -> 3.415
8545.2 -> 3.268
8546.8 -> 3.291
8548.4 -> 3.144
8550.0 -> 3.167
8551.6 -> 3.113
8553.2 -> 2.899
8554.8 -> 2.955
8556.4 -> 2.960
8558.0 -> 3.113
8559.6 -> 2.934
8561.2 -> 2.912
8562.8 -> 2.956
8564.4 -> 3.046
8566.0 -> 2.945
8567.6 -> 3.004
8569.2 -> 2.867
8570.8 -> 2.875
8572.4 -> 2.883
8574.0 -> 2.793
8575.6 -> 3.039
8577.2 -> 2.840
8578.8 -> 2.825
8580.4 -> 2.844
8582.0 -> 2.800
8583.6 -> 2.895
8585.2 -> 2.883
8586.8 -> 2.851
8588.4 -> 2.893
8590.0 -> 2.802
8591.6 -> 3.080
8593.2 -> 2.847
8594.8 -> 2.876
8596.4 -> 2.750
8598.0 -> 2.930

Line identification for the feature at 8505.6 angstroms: Mg II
